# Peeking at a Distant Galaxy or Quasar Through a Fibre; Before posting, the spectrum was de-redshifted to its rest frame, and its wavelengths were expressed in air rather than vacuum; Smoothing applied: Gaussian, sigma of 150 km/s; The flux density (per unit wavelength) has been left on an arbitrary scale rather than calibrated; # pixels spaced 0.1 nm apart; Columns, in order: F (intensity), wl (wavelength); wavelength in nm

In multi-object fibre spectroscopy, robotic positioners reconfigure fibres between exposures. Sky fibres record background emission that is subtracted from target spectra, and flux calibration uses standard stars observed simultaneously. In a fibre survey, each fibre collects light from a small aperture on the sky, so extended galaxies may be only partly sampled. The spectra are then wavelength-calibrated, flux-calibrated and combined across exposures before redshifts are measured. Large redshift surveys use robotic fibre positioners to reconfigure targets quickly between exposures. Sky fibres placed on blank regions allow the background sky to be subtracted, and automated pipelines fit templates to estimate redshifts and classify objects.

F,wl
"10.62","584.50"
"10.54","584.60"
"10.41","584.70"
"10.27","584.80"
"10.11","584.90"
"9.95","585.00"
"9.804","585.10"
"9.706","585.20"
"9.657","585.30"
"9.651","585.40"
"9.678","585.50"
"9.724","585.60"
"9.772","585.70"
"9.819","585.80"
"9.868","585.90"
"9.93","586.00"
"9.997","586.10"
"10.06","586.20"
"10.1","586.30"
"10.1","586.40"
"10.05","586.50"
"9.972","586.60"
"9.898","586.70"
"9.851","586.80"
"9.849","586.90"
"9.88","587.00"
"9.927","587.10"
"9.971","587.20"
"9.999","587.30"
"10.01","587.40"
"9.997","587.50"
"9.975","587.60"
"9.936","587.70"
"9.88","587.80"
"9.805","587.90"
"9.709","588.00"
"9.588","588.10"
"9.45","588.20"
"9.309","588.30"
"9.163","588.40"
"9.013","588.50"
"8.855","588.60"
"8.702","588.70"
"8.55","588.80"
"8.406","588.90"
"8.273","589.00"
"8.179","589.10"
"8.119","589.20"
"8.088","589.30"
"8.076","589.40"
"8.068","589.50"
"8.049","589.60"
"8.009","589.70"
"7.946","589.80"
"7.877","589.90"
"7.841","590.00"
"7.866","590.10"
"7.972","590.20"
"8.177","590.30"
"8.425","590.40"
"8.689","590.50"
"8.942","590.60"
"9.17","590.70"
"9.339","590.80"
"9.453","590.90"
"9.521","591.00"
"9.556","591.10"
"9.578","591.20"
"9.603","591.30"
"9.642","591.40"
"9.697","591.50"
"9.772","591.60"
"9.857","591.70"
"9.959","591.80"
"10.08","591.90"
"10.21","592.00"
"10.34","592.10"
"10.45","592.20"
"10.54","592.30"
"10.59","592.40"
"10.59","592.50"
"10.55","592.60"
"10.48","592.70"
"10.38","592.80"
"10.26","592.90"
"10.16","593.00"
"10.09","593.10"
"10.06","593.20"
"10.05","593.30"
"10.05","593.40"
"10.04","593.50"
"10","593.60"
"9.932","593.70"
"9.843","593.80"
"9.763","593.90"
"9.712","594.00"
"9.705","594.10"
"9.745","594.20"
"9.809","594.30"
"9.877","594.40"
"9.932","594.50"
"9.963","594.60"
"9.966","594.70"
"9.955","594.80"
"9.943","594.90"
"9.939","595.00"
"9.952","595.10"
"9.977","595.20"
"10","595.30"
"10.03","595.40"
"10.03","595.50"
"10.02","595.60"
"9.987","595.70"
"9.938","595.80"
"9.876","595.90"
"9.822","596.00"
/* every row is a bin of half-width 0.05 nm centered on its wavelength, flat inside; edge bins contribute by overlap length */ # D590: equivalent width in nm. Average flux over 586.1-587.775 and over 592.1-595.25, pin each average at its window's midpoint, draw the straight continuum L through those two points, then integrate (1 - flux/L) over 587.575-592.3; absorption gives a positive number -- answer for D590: 0.45 nm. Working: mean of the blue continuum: 9.97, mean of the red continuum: 10.1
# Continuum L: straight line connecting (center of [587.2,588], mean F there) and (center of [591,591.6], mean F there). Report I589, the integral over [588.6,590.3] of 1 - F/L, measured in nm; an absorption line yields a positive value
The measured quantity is 0.28 nm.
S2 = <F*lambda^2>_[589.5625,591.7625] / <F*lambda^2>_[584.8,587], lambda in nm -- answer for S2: 0.91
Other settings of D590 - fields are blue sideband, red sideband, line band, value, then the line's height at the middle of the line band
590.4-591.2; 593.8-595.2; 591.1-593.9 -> -0.17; 9.51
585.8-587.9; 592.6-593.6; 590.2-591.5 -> 0.12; 10.1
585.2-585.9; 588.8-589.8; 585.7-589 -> -0.25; 8.97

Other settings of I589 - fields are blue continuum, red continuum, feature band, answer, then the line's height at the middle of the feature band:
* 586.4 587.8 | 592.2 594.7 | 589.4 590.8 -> 0.24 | 10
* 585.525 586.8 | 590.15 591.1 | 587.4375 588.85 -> 0.01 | 9.47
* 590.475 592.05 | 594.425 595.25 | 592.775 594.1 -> -0.03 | 9.81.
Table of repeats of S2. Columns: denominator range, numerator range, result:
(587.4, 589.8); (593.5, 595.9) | 1.13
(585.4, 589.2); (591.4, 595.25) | 1.07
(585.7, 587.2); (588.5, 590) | 0.84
